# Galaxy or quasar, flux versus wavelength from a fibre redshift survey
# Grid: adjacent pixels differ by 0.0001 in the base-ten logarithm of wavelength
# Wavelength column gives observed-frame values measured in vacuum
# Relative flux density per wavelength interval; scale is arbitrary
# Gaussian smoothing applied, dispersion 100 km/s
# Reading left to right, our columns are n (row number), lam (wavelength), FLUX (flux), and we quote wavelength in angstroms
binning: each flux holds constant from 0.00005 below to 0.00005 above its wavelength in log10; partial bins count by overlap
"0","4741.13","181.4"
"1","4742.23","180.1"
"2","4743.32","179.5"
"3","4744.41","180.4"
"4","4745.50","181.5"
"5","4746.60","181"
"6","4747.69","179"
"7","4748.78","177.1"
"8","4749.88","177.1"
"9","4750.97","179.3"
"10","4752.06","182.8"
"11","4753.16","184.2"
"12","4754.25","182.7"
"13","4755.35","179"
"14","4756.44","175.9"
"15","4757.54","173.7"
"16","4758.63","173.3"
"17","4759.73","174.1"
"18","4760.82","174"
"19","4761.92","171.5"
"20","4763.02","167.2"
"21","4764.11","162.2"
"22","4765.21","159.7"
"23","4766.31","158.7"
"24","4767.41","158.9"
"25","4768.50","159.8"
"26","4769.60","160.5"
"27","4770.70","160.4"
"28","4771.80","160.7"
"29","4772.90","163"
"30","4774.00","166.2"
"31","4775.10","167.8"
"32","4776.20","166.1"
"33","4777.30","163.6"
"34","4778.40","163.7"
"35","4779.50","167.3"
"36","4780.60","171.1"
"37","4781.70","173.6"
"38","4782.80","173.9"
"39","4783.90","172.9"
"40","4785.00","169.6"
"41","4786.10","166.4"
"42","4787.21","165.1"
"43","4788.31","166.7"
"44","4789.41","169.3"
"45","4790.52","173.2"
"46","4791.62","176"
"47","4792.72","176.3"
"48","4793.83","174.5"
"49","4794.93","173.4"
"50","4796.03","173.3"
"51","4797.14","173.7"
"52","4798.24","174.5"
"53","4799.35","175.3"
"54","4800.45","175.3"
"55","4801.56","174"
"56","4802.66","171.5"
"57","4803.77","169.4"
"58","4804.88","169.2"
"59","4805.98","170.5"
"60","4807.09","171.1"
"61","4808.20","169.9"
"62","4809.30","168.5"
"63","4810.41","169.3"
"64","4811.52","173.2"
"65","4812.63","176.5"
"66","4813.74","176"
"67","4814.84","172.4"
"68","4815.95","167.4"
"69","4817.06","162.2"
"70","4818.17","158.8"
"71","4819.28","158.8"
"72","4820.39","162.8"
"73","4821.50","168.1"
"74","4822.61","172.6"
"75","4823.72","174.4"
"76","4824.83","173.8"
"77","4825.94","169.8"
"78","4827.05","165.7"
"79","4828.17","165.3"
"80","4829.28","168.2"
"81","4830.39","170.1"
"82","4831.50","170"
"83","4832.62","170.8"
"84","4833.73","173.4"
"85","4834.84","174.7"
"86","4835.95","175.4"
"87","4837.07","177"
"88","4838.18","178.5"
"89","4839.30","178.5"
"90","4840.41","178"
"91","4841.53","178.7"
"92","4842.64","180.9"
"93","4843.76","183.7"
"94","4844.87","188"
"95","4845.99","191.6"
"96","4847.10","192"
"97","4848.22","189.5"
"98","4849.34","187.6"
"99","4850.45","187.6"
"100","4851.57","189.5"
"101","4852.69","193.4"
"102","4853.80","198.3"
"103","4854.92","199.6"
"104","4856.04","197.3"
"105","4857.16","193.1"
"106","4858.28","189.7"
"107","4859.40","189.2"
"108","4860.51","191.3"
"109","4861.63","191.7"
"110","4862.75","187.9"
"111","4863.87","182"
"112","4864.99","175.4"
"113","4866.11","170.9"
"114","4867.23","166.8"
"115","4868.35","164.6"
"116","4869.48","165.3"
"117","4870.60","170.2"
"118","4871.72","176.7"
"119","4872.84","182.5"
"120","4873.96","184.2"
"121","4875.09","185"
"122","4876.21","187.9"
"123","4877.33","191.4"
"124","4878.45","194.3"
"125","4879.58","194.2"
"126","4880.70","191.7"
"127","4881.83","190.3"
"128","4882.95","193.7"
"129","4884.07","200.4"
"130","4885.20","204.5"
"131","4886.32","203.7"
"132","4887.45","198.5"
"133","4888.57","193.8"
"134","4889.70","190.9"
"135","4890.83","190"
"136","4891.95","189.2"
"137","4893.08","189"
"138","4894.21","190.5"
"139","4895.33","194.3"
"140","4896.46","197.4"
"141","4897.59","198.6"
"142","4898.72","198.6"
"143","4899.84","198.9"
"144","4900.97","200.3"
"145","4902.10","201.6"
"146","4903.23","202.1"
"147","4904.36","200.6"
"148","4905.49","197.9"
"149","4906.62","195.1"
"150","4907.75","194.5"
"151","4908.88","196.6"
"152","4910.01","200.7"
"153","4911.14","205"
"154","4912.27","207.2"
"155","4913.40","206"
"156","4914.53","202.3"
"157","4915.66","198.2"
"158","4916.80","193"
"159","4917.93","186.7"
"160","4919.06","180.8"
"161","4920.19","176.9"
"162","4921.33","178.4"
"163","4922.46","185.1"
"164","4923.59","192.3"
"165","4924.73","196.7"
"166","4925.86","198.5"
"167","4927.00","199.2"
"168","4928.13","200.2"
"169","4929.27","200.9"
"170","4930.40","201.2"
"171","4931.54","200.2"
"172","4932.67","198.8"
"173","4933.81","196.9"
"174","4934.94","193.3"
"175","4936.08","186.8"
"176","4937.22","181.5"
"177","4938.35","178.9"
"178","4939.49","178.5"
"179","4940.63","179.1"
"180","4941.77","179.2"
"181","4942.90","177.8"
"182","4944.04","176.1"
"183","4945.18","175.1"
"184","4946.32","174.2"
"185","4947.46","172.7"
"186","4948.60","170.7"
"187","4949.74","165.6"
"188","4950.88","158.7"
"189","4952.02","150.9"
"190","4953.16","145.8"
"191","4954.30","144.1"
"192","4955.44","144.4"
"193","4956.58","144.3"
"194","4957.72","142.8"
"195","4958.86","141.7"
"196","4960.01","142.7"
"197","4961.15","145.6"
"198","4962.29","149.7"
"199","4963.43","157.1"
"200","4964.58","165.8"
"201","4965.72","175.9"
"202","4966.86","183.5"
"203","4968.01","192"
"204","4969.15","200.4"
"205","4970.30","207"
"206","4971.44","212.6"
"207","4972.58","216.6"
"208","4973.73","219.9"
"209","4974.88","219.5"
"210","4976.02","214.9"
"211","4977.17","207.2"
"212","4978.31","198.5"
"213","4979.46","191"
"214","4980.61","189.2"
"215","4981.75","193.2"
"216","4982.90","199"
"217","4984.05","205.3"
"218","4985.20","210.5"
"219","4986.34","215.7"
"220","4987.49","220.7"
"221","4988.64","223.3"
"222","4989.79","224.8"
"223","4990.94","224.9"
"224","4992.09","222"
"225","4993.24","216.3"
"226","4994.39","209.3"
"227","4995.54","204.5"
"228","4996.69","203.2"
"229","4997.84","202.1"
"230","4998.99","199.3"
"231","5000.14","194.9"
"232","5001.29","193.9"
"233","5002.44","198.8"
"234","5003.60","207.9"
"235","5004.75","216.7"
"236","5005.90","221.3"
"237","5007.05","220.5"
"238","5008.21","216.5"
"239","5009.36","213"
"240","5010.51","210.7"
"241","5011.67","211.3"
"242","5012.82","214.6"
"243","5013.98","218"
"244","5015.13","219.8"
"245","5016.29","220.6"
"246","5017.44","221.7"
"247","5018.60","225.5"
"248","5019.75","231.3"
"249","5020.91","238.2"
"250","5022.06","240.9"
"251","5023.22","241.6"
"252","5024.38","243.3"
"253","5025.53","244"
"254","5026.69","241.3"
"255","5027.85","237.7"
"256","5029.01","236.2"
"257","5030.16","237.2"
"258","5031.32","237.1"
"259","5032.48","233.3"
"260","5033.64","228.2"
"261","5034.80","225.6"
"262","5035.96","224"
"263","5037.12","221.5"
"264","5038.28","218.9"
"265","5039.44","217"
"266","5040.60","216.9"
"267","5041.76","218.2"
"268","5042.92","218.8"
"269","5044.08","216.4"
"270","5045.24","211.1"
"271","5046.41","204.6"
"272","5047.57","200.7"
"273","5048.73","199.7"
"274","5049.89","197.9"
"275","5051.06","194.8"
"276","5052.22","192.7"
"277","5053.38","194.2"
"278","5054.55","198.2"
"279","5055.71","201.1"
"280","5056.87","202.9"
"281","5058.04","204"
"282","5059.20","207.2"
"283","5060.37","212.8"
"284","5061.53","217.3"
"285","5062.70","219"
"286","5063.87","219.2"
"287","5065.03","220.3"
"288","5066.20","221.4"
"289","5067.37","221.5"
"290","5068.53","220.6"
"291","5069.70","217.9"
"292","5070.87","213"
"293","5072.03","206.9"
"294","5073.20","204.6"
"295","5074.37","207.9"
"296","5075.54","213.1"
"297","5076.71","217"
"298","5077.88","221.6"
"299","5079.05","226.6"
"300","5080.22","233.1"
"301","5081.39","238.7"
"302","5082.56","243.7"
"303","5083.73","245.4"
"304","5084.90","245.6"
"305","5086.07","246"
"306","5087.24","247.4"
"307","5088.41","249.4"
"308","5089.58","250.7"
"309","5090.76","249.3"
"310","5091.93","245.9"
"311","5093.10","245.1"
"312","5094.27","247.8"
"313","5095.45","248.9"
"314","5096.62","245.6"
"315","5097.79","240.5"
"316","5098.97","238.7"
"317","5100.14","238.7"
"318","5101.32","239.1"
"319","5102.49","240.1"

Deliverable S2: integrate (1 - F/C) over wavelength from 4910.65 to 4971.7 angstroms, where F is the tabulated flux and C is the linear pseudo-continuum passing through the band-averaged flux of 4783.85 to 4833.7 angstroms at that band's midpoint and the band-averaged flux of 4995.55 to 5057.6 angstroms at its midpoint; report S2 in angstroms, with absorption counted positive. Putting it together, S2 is 5.8 angstroms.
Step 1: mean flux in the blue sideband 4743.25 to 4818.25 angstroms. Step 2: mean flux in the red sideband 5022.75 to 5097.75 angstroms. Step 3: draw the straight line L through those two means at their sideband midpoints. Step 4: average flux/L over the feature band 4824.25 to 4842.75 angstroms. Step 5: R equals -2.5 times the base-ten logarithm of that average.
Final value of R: 0.048 mag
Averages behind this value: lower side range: 171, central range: 173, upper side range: 224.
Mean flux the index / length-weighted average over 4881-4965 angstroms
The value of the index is 184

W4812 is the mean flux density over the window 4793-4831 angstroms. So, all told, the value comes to 170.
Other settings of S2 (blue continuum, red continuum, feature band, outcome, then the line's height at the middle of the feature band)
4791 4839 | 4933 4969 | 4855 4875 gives -1.39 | 170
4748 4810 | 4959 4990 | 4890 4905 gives -0.90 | 185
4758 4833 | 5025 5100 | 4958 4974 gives 2.06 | 204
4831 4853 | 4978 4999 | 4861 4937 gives 0.10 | 192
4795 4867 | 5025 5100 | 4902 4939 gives 0.07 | 195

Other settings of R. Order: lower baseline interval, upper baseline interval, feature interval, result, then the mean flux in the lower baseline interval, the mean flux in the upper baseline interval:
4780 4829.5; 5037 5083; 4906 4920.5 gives -0.04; 171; 213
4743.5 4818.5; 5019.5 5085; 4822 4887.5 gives 0.01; 171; 220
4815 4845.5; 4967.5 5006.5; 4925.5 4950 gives 0.06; 172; 208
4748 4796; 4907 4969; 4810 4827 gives 0.02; 170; 179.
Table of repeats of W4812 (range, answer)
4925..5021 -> 194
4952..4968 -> 154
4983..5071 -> 217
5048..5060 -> 200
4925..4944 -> 190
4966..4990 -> 206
